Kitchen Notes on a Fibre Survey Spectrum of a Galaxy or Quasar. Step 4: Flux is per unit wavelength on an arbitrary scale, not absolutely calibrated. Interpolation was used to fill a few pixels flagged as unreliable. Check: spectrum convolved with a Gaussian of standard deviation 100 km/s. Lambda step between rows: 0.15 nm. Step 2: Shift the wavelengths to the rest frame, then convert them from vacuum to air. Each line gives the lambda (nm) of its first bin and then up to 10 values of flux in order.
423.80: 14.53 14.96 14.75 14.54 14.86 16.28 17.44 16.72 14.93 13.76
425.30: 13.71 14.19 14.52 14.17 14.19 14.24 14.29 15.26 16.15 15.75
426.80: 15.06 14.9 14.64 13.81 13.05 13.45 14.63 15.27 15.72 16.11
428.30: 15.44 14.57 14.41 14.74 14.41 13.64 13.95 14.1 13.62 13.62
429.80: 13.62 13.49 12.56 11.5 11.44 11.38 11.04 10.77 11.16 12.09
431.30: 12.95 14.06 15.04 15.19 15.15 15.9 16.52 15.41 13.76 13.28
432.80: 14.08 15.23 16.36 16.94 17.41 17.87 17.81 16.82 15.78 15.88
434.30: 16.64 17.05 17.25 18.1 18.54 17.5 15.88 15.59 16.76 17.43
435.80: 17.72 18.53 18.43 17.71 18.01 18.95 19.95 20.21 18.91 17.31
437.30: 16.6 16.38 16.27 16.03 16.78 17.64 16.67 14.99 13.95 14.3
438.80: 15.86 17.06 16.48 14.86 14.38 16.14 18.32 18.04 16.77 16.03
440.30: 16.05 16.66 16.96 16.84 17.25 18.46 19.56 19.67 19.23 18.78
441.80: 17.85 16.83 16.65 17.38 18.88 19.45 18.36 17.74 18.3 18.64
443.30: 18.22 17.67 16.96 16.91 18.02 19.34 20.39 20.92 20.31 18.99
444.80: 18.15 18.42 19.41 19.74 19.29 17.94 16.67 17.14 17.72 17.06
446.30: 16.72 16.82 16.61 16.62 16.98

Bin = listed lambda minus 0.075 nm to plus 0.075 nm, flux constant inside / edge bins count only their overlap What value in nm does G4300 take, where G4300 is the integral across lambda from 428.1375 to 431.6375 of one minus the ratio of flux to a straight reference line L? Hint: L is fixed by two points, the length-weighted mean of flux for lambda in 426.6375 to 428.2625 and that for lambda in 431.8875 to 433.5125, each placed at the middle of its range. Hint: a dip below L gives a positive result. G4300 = 0.43 nm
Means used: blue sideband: 14.7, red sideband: 15.5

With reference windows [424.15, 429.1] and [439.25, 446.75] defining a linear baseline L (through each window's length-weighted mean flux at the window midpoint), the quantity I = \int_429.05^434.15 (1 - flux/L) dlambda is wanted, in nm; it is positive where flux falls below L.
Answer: 0.491 nm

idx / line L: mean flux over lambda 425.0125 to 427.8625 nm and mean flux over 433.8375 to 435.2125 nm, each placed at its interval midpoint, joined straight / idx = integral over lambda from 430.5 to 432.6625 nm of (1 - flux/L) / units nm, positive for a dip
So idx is 0.33 nm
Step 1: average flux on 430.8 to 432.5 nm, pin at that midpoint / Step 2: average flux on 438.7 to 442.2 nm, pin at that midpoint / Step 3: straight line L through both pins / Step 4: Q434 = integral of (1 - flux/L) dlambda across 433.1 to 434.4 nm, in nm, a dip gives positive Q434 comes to -0.18 nm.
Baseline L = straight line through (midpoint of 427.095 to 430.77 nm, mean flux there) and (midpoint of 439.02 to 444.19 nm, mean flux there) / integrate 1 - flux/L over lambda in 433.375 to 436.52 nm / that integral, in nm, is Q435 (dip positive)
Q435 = -0.34 nm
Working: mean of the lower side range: 13.8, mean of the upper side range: 17.6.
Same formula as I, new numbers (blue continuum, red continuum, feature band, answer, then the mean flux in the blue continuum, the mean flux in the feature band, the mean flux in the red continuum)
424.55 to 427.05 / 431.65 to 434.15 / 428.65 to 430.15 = 0.16 nm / 15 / 13.8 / 15.8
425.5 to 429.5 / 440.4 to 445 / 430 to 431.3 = 0.32 nm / 14.6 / 11.6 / 18.3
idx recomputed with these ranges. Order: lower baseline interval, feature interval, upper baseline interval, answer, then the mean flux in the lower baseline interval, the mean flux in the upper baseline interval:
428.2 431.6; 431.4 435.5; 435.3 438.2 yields -0.17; 13.2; 17.6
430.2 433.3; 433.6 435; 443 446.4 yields -0.23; 13.8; 18.4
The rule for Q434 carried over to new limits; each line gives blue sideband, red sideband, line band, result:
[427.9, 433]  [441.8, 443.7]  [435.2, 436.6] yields -0.17 nm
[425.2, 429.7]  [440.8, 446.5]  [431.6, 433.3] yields 0.05 nm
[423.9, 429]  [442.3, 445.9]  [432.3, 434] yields 0.04 nm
